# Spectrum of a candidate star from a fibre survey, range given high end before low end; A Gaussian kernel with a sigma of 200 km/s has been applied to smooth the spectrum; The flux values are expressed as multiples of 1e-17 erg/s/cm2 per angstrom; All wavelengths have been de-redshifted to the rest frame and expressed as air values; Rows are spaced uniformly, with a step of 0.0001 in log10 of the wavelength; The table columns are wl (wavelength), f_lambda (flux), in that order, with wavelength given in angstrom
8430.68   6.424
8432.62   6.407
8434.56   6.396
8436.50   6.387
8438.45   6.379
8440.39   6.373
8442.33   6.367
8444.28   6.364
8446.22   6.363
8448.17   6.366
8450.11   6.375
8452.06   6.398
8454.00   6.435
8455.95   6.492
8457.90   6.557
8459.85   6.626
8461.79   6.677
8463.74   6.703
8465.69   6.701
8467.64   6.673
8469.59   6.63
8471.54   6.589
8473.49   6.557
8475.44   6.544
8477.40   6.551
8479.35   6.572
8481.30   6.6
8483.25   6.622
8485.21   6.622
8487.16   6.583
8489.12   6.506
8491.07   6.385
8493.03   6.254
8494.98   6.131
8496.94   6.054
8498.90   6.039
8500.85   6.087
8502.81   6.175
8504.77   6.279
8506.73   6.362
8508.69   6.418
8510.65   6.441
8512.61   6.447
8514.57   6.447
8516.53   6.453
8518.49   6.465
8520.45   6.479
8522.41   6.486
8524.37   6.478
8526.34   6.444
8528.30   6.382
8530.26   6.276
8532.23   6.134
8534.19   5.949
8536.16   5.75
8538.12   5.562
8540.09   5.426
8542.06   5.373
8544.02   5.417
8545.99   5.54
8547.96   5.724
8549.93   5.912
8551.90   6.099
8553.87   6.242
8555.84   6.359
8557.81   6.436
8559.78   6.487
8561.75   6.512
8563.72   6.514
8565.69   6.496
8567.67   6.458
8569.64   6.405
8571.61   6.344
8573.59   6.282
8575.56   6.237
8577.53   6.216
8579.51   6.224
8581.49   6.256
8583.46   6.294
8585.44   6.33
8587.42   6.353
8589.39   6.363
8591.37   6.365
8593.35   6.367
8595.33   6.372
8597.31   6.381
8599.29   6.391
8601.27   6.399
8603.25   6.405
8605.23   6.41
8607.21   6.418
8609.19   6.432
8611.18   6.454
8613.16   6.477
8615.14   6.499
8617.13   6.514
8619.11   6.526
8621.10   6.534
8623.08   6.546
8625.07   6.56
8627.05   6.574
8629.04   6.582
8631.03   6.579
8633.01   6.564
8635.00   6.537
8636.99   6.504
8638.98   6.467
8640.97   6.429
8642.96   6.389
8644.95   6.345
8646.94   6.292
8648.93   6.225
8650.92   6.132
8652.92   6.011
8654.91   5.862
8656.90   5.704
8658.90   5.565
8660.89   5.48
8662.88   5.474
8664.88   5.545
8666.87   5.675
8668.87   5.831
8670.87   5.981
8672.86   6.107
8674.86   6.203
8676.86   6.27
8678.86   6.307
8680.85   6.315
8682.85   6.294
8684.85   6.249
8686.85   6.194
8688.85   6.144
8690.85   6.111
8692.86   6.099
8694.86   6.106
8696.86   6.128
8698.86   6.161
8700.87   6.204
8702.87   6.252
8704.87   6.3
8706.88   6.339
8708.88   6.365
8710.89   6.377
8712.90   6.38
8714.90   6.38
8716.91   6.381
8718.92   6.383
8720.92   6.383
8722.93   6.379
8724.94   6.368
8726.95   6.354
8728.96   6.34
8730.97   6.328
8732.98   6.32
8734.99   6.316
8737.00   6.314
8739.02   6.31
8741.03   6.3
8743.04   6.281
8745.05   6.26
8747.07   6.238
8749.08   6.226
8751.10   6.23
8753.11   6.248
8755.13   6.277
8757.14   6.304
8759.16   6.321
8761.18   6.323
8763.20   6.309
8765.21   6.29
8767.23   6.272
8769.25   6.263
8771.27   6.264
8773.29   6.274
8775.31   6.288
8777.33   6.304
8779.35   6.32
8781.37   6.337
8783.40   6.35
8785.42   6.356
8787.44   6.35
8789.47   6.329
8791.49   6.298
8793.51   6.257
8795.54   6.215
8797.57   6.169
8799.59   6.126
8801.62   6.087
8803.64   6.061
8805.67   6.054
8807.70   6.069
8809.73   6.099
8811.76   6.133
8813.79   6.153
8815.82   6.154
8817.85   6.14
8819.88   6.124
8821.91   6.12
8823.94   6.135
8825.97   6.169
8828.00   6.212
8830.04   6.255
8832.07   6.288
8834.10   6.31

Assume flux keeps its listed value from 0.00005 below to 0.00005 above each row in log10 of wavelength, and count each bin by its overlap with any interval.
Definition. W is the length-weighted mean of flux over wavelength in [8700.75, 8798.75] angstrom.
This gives 6.31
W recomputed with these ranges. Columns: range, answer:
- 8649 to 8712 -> 6.06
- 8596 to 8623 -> 6.45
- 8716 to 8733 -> 6.36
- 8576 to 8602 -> 6.33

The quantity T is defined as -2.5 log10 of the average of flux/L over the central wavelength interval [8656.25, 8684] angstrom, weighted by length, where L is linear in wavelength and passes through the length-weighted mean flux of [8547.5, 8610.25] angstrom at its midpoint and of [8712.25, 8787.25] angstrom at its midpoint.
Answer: 0.072 mag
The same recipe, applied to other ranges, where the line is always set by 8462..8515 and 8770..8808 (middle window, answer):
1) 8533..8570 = 0.07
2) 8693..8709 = 0.01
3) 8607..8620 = -0.02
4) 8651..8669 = 0.11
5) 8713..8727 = -0.02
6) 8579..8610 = 0.00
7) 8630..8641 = -0.03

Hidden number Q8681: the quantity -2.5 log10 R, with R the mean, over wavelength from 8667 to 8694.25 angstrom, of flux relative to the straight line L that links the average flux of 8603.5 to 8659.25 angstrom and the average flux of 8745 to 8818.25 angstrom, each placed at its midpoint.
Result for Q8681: 0.03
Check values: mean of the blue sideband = 6.37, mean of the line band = 6.14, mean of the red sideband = 6.24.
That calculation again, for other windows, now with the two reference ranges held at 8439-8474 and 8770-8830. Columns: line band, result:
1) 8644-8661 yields 0.063 mag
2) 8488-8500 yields 0.042 mag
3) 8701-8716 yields -0.008 mag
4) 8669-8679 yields 0.033 mag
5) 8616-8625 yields -0.027 mag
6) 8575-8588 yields 0.023 mag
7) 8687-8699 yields 0.030 mag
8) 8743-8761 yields -0.003 mag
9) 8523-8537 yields 0.040 mag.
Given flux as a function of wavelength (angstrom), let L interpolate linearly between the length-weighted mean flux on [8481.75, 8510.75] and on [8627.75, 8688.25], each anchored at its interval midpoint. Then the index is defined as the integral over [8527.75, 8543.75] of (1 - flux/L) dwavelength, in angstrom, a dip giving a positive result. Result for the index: 1.2 angstrom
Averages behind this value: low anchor 6.33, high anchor 6.14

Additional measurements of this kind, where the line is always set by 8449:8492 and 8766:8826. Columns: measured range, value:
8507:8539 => 1.1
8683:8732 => 0.2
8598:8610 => 0.0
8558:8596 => 0.5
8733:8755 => 0.0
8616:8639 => -0.5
